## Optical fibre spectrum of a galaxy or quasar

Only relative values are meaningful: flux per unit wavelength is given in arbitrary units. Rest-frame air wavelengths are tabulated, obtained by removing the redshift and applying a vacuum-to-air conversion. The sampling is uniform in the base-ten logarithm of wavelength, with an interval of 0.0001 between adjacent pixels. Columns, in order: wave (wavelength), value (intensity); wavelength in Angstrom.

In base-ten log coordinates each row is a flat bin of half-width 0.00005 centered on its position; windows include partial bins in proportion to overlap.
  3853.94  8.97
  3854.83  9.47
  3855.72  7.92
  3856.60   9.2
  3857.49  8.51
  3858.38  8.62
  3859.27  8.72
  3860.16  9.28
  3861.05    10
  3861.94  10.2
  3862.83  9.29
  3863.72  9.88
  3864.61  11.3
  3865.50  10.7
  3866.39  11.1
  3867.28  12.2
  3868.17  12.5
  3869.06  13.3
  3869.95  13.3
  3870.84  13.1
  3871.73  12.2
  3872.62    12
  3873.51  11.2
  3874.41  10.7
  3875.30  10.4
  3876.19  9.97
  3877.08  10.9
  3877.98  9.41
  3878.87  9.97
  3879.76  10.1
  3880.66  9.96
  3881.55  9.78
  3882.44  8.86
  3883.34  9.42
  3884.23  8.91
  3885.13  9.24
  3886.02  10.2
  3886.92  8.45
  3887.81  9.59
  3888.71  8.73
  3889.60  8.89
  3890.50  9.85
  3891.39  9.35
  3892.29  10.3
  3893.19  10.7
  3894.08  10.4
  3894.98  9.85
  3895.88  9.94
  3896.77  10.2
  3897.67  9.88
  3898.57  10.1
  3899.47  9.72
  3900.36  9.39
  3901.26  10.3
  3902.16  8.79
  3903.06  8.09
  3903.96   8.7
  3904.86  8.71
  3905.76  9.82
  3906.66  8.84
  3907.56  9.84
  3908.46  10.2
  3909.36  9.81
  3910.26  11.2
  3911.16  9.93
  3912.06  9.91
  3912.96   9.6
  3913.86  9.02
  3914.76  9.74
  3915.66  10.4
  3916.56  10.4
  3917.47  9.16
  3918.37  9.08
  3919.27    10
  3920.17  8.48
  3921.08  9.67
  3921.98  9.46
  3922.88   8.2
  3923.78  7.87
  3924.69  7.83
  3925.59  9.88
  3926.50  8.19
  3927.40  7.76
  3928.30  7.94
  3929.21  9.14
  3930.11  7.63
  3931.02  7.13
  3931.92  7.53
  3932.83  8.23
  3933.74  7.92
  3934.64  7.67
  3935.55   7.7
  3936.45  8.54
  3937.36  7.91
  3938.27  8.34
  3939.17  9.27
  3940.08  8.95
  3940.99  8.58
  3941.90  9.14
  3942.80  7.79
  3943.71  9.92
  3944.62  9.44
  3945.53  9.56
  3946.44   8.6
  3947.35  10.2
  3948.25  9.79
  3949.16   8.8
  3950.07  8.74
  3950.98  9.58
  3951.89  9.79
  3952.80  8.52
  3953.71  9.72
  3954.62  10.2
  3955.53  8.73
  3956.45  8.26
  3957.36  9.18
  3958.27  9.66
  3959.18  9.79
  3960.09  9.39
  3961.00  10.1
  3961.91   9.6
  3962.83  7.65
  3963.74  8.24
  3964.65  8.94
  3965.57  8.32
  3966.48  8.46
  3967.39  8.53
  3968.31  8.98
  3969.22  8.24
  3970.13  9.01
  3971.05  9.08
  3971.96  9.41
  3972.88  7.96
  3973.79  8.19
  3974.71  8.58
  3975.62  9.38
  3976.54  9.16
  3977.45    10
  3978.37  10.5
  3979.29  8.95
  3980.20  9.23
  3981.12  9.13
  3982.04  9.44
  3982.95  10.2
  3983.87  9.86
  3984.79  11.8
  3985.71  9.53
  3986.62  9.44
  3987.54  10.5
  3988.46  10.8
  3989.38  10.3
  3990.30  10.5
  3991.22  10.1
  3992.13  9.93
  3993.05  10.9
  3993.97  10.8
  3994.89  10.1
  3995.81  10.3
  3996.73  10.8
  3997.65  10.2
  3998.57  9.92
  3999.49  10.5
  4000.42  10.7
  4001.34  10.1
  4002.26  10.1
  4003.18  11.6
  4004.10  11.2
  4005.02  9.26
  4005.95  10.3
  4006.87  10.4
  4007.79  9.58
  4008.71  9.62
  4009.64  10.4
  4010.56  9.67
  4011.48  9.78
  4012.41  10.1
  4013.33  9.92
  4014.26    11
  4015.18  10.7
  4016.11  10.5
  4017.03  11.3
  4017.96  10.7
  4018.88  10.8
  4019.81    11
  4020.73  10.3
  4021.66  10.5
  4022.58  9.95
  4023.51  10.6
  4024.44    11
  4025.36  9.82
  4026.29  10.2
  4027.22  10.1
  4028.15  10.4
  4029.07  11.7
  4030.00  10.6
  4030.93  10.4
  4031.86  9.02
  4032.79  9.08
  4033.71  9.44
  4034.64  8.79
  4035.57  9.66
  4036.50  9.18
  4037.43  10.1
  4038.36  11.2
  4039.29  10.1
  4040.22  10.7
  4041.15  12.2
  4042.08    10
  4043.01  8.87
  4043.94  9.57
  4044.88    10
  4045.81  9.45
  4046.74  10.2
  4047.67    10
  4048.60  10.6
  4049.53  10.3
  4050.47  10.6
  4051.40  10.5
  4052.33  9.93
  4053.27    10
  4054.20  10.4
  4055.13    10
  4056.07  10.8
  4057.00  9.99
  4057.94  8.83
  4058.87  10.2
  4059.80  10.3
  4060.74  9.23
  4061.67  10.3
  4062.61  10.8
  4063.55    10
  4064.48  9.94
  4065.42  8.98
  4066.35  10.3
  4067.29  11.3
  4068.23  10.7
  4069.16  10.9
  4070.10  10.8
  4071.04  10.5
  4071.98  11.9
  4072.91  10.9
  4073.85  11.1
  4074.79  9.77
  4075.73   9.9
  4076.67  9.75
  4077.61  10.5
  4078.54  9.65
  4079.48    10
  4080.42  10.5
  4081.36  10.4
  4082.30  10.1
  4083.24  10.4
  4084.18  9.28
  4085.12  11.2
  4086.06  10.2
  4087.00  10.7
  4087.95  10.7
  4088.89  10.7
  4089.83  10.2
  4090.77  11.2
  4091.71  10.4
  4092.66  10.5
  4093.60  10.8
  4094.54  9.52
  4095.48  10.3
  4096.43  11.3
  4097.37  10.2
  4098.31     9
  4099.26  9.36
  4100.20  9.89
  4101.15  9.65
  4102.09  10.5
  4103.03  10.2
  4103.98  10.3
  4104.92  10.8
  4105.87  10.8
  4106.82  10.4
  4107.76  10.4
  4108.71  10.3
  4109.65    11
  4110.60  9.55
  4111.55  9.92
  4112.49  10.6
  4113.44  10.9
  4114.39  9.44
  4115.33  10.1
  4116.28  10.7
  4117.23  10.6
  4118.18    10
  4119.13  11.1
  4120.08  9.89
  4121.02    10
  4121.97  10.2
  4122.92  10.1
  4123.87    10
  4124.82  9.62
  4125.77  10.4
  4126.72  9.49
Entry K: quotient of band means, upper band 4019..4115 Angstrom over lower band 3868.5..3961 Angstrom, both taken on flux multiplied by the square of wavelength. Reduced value 1.17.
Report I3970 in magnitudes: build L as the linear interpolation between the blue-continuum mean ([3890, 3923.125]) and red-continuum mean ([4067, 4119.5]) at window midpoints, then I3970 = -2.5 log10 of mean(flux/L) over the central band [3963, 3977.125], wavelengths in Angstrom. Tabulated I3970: 0.14 mag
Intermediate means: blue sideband 9.66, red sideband 10.4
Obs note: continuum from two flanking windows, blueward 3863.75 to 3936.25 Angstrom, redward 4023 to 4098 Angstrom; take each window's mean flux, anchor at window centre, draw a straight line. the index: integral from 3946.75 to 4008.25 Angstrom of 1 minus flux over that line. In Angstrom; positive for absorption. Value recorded 2.08 Angstrom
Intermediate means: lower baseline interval 9.69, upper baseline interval 10.3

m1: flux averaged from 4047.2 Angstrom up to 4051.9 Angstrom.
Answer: 10.4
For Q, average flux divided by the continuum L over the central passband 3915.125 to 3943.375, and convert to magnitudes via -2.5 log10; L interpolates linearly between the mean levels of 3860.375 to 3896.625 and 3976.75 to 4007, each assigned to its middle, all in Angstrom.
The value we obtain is 0.20 mag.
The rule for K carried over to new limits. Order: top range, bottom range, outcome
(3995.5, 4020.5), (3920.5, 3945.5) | 1.28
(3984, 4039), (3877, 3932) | 1.16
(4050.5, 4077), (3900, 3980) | 1.22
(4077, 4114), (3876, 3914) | 1.18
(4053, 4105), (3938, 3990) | 1.18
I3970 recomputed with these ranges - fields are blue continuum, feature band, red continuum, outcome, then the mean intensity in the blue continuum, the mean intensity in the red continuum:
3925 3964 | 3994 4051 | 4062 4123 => -0.070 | 8.81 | 10.3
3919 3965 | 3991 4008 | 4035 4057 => -0.089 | 8.8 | 10.2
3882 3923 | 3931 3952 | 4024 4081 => 0.117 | 9.56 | 10.2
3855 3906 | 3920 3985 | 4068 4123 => 0.141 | 10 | 10.4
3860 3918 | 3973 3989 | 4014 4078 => 0.060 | 10.1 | 10.3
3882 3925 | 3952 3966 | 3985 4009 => 0.099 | 9.48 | 10.3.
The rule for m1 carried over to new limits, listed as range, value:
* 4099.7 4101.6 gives 9.76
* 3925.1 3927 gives 8.98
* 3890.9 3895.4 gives 10.1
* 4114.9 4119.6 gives 10.5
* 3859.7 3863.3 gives 9.68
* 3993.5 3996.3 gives 10.4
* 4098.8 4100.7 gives 9.62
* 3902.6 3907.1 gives 8.82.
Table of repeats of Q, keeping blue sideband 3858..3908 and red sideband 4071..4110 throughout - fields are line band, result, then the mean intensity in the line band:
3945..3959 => 0.098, 9.3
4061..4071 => -0.006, 10.4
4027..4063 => 0.022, 10.1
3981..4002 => -0.004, 10.3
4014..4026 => -0.037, 10.6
